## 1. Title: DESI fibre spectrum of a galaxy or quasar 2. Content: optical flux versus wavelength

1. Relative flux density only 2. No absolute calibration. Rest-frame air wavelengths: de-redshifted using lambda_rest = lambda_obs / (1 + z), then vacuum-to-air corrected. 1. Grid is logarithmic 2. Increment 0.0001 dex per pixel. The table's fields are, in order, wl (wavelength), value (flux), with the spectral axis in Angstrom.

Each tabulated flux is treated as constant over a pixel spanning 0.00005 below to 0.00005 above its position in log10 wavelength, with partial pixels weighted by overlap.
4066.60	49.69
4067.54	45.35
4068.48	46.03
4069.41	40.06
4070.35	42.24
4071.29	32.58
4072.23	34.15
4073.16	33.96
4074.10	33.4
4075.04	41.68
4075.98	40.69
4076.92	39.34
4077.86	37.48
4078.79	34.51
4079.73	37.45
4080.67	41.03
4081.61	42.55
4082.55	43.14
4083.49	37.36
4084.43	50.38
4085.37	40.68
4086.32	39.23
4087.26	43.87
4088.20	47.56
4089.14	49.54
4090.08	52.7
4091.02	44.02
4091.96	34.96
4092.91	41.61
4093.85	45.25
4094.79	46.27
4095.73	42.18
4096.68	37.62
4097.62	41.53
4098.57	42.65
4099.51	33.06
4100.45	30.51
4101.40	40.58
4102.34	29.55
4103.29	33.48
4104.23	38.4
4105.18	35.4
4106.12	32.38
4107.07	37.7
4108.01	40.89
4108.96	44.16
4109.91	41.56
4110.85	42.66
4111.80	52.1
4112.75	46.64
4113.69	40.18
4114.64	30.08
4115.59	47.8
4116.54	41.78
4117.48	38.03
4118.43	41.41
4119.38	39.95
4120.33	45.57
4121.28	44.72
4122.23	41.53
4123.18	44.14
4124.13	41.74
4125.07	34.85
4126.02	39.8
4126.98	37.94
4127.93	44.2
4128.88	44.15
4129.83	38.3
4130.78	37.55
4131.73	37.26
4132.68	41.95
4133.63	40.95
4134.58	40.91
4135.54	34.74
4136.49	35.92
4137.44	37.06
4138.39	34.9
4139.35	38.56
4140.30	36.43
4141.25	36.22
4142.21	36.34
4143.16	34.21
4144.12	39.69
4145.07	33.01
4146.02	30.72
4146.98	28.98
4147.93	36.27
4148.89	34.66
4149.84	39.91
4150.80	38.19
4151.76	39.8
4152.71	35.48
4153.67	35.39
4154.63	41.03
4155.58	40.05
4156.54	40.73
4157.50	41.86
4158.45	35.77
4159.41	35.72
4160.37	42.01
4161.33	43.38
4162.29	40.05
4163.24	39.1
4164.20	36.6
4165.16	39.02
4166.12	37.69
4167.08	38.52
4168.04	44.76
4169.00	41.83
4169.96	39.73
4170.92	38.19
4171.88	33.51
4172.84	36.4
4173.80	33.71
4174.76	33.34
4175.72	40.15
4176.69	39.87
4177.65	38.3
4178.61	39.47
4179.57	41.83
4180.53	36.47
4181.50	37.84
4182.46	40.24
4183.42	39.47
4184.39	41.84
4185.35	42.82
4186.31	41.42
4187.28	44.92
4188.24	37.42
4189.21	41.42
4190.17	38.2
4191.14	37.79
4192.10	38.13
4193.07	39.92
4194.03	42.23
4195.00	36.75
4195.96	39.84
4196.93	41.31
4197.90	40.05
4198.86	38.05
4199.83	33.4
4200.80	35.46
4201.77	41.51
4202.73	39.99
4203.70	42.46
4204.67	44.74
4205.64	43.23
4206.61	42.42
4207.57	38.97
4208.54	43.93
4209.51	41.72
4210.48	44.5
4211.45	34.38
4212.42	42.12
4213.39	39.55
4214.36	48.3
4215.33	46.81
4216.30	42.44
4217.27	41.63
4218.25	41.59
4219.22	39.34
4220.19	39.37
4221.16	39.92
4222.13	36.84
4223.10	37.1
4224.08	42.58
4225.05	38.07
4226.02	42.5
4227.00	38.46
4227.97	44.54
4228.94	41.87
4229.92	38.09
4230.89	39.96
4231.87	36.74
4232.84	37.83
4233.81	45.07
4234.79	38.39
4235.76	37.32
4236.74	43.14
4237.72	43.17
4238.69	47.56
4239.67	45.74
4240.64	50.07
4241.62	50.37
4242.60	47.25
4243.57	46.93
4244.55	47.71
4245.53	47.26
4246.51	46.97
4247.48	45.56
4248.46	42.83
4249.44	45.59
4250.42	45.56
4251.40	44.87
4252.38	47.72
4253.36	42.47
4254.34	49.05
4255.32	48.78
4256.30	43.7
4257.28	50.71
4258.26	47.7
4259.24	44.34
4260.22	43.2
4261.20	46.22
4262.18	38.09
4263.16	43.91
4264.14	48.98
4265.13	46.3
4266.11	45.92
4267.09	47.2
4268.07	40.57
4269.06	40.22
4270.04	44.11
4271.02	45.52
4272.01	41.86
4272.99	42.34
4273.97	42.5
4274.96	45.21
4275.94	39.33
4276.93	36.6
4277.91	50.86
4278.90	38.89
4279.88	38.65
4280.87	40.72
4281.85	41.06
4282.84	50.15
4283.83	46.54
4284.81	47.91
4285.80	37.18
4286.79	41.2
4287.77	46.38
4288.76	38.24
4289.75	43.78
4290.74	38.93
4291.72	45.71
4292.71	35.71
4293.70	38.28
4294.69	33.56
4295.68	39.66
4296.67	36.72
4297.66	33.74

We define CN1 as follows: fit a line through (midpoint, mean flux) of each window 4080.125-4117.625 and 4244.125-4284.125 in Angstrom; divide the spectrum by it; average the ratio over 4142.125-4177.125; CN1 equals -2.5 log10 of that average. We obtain 0.125 mag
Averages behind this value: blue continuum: 41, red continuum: 44.5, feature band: 37.7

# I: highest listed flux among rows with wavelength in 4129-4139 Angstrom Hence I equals 41.95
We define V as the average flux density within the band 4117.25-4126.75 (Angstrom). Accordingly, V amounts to 41.1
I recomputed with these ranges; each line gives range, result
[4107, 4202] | 52.1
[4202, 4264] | 50.71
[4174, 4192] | 44.92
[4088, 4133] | 52.7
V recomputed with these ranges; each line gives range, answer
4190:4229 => 40.5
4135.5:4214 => 38.8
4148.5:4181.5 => 38.6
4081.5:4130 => 41.1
